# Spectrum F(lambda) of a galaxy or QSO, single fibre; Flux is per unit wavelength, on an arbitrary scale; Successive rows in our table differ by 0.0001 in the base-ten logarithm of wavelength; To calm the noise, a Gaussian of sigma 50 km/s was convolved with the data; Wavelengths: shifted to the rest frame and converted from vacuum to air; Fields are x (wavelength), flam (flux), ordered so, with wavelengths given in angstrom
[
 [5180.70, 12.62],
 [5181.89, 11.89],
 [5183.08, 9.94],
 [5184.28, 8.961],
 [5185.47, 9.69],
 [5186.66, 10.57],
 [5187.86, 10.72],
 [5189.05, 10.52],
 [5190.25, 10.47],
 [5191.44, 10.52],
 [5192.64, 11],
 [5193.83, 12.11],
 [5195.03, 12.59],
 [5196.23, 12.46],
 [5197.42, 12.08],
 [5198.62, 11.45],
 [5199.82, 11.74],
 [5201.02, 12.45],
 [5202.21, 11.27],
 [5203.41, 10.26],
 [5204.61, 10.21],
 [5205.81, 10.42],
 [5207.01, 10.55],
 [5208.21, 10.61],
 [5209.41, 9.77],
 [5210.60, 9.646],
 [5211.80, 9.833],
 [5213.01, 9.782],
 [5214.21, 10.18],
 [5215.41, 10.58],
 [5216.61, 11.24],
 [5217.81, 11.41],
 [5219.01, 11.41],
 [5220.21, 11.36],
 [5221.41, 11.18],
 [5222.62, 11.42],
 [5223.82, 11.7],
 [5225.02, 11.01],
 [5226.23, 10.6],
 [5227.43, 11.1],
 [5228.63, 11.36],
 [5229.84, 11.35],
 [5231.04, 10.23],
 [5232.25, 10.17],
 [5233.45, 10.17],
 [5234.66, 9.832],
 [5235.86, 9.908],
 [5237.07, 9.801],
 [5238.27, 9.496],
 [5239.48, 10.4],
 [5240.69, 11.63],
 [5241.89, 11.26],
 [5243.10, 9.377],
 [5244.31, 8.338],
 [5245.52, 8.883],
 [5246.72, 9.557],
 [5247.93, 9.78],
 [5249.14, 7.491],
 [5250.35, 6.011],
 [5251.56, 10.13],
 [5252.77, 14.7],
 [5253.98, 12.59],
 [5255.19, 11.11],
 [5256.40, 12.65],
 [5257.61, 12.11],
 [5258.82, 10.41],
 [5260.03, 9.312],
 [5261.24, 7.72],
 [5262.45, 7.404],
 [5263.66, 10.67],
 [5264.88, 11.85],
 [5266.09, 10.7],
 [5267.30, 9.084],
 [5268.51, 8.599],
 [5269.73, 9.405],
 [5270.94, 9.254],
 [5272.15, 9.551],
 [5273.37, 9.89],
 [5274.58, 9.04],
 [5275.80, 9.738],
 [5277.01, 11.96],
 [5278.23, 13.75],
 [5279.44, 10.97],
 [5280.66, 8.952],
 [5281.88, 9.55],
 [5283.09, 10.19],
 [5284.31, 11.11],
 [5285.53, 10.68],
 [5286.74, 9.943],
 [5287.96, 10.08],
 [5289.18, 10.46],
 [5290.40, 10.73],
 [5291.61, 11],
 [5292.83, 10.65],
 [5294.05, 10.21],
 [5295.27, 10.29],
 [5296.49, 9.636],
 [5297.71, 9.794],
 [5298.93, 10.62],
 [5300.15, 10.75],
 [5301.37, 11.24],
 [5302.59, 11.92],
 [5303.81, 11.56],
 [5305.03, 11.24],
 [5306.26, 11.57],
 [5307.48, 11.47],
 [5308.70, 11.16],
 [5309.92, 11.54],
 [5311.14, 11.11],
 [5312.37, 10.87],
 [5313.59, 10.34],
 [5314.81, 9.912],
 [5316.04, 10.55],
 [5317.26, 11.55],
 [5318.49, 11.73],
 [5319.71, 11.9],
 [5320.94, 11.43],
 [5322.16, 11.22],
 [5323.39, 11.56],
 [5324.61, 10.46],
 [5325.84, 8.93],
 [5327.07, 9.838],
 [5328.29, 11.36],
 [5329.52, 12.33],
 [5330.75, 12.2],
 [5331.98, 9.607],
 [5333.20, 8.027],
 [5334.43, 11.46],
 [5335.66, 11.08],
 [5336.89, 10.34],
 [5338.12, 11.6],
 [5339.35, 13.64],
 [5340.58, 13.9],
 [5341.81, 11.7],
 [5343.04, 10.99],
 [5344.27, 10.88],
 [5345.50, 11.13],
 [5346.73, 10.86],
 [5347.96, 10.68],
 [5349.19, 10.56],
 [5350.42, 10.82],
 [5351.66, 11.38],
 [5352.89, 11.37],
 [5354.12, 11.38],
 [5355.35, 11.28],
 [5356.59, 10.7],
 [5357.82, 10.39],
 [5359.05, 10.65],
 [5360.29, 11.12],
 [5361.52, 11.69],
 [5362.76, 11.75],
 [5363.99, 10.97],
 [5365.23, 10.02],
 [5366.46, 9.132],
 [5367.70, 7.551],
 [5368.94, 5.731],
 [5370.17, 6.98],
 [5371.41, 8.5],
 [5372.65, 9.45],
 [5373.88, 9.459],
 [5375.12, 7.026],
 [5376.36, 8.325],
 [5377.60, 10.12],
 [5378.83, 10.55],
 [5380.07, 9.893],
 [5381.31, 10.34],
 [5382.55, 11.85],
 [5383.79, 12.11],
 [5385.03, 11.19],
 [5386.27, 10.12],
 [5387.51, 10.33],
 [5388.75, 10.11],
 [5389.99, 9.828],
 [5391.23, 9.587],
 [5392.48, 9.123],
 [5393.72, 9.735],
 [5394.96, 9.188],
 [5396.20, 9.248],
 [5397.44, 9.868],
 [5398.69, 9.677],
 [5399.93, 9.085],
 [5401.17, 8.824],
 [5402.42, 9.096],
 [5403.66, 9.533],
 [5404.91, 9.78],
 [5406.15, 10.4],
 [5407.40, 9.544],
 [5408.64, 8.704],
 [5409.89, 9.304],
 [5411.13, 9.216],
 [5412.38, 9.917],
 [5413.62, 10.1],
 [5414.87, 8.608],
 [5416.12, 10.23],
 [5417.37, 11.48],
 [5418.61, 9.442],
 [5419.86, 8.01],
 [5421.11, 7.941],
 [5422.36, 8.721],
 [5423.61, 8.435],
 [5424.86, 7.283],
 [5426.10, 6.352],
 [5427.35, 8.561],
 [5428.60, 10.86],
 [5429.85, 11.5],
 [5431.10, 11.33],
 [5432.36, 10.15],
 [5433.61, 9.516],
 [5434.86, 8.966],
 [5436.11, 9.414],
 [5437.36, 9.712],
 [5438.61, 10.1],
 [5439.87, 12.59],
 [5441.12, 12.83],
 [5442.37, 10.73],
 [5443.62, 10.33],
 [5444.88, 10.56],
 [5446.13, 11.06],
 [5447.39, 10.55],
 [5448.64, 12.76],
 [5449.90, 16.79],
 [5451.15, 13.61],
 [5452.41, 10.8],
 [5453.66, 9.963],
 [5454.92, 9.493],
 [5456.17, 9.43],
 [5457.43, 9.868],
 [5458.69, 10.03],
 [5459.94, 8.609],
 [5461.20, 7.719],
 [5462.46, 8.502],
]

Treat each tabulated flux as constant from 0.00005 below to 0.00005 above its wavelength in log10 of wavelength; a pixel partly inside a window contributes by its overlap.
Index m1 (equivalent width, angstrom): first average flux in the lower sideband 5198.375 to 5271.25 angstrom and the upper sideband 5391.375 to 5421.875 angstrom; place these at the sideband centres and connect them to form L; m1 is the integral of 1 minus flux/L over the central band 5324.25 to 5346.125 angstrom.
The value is -2.83 angstrom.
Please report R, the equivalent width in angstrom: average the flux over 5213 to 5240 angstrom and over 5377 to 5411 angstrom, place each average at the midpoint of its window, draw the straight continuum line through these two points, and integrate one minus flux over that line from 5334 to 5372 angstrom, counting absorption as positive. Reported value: -2.1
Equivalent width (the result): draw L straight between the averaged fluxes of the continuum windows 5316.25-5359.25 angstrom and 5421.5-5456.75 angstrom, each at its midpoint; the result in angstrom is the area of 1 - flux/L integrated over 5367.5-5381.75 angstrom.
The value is 2.9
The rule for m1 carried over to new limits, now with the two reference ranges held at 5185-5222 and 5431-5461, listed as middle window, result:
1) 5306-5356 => -1.33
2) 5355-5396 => 3.67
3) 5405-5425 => 2.78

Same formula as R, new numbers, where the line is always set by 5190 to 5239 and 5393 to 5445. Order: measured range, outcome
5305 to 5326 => -1.7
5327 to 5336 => -0.6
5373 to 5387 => -0.3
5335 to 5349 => -2.0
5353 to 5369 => -0.6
